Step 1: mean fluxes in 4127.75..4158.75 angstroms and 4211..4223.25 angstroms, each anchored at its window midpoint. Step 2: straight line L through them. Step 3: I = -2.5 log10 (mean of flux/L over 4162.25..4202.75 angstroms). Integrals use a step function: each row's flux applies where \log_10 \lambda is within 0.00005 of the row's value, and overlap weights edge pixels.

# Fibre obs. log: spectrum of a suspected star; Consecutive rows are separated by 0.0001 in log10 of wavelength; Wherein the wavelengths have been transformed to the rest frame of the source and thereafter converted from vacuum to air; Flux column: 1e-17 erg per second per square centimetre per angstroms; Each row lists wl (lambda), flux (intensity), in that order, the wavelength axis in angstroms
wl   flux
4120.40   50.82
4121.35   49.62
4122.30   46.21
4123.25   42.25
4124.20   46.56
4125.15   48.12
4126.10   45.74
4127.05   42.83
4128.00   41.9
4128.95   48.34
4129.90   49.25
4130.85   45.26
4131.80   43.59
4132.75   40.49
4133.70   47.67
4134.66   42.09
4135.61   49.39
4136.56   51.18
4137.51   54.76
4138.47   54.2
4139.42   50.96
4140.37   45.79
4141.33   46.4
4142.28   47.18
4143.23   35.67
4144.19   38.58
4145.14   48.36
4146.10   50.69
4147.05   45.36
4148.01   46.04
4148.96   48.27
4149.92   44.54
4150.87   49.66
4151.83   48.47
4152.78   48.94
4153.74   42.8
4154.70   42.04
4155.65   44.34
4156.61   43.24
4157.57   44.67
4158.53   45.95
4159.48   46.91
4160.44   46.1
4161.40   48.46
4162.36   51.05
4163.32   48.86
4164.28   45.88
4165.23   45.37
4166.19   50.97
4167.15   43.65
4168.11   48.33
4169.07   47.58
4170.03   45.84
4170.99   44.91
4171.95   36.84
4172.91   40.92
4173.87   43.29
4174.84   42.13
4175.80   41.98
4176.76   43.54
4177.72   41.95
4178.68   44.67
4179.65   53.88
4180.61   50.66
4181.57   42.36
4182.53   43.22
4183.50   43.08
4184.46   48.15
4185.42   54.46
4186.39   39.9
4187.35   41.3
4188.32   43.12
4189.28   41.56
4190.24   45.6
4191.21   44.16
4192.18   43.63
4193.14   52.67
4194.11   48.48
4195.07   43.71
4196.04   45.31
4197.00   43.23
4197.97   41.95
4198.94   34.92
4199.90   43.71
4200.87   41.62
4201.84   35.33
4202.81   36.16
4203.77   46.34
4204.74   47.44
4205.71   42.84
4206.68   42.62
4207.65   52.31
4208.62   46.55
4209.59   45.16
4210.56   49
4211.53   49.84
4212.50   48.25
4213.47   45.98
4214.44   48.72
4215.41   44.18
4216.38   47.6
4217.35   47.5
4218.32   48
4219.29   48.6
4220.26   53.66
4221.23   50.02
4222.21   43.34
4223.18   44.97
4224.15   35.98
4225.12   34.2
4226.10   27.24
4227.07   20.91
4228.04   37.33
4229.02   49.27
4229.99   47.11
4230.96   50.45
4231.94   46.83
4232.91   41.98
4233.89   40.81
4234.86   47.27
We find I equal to 0.063 mag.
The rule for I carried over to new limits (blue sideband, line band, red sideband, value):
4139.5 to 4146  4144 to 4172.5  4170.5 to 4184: -0.047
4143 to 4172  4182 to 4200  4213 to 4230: 0.001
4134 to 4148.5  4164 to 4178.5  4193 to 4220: 0.049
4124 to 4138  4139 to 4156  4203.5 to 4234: 0.008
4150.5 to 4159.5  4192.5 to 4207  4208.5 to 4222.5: 0.100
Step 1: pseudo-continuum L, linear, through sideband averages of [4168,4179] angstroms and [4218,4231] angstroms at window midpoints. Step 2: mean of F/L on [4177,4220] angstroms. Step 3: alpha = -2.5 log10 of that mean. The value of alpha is -0.07 mag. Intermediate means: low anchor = 43.3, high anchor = 41.9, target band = 45.3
